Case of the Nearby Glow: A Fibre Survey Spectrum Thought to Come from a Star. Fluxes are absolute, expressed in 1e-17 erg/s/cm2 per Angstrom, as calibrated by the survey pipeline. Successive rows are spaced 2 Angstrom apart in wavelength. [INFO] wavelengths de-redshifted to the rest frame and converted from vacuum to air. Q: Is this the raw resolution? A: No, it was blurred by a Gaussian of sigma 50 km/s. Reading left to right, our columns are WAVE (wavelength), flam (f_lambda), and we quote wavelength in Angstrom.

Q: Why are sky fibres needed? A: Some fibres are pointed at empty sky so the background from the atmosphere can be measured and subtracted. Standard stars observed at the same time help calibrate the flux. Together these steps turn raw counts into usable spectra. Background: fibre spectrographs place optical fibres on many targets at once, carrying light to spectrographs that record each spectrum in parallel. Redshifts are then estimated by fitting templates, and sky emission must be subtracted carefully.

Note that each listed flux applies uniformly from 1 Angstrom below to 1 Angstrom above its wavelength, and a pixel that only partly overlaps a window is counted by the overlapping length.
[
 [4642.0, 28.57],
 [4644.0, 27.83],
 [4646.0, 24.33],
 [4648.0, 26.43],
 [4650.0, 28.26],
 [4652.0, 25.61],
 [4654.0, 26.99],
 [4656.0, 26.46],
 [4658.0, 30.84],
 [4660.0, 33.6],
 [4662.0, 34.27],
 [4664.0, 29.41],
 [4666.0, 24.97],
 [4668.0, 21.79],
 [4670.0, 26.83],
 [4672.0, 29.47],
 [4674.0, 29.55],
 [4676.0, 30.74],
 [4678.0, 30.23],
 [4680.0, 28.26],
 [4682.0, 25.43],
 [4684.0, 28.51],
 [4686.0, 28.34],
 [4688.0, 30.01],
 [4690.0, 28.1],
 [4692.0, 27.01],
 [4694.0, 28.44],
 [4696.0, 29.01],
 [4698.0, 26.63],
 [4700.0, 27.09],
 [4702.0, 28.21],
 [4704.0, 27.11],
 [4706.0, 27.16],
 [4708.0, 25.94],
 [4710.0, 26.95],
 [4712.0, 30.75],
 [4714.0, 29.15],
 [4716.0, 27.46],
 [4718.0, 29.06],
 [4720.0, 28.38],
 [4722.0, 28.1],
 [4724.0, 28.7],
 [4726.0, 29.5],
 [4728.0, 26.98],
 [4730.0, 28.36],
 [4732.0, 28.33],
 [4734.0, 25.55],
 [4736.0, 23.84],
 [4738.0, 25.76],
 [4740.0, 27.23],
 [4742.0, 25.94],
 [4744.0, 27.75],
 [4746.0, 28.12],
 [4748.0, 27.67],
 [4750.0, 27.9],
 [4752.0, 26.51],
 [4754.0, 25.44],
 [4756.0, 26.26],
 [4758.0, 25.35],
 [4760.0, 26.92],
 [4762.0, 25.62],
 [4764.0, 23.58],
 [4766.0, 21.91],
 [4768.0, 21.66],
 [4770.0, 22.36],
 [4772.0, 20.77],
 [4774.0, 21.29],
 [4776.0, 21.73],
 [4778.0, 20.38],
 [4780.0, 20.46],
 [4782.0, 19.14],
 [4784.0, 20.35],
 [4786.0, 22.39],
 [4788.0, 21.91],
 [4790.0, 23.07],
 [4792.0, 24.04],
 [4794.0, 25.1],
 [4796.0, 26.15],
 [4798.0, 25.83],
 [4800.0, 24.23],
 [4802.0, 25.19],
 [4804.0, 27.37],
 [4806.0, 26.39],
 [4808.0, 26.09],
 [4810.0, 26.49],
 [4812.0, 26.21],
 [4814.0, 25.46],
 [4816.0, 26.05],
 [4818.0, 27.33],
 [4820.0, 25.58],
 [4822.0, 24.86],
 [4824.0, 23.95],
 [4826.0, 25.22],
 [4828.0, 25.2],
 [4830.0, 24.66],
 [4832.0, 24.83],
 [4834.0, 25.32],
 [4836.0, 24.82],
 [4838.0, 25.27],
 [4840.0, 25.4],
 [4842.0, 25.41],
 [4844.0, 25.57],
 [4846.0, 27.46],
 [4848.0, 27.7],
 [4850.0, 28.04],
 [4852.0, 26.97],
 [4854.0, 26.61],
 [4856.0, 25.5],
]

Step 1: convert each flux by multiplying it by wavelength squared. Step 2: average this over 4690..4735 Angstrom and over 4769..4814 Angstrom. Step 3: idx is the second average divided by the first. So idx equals 0.9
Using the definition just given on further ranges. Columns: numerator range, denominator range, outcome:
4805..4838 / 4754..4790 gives 1.15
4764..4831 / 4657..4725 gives 0.88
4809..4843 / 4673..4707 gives 0.95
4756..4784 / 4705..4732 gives 0.81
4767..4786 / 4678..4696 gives 0.77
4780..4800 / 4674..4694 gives 0.84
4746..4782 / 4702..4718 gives 0.87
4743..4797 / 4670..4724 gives 0.87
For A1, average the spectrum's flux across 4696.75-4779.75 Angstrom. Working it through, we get 26.1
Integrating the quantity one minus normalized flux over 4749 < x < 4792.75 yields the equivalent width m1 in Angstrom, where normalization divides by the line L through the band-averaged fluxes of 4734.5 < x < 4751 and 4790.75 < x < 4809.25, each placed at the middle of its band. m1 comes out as 5.10 Angstrom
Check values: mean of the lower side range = 26.7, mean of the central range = 23.1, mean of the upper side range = 25.6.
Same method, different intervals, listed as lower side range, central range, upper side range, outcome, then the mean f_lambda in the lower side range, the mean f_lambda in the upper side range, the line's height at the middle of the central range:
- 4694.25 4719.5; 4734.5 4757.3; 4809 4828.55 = 0.48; 27.9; 25.6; 27.1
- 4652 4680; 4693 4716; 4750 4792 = -1.06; 28.7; 23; 26.6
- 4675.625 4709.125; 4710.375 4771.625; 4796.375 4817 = 1.13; 28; 25.9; 27.1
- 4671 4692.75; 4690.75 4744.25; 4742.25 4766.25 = -0.18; 28.7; 26.2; 27.5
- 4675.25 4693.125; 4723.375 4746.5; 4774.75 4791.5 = -2.19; 28.5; 21.3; 24.8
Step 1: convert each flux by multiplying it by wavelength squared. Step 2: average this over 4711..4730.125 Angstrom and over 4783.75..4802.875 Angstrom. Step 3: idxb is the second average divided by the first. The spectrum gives 0.86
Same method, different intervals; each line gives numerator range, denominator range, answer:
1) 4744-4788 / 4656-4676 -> 0.85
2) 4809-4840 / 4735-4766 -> 1.00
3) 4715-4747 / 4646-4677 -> 1.00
